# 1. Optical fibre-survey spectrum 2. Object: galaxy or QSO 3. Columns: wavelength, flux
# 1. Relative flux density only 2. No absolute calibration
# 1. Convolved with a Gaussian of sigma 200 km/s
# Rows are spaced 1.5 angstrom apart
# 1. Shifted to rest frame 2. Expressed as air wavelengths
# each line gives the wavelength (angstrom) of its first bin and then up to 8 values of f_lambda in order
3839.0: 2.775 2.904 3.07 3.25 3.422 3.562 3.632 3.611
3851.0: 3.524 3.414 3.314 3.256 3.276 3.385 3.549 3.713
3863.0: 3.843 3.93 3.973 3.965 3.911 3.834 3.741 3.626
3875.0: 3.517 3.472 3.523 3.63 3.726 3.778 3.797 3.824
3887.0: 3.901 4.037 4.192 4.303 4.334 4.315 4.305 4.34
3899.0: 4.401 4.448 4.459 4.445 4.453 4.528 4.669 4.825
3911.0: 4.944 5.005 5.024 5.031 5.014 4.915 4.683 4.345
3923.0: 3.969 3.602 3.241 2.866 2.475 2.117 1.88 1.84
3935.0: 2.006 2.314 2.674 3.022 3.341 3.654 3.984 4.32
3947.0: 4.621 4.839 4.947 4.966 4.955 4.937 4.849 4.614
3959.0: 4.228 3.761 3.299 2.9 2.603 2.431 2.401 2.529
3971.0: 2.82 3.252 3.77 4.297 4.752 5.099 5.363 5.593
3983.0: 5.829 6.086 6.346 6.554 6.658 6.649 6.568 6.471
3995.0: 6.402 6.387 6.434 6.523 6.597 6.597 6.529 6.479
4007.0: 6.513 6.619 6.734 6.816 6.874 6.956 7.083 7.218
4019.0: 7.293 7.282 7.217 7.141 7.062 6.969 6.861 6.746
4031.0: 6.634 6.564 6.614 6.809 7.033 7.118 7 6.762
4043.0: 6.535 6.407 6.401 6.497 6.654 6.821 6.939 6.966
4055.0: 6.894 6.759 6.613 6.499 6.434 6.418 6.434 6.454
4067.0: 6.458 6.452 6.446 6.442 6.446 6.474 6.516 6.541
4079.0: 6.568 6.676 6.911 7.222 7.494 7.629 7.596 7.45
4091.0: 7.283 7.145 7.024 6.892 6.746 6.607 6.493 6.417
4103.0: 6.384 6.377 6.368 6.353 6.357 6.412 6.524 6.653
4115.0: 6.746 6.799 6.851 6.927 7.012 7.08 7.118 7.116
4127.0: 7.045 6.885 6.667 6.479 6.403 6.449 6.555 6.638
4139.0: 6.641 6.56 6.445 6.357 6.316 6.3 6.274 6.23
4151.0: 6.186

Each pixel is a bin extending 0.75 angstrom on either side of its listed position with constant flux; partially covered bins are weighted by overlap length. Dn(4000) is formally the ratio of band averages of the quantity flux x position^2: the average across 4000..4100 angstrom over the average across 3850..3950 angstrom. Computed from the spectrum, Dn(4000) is 1.91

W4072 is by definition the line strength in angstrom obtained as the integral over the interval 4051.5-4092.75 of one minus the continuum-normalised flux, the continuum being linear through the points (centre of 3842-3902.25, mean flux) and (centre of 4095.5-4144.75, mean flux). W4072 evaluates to -4.7 angstrom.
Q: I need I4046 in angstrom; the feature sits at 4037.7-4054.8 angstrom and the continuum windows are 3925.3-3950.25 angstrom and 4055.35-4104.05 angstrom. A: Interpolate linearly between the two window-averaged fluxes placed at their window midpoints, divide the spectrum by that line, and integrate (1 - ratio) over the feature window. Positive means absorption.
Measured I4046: -2.5 angstrom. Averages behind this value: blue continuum 3.15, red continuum 6.75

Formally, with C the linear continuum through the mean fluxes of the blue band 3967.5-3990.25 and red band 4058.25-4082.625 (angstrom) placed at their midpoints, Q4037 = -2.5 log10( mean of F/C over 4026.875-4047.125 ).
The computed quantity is -0.14 mag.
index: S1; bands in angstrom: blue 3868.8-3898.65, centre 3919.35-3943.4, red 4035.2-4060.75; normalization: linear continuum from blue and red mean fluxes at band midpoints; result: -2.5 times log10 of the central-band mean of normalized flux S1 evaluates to 0.49 mag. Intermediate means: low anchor 3.91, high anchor 6.74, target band 3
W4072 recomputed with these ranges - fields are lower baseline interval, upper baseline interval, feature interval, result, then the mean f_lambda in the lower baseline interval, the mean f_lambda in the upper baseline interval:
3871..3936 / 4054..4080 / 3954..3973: 5.7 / 3.94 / 6.53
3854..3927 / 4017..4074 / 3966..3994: 3.6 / 4.09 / 6.74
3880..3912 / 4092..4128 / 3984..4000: -3.2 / 4.29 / 6.73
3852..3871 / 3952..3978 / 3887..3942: -3.4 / 3.64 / 3.7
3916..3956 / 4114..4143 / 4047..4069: -3.9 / 3.7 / 6.75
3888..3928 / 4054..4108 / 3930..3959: 7.2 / 4.41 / 6.72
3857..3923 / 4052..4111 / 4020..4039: -2.8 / 4.17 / 6.71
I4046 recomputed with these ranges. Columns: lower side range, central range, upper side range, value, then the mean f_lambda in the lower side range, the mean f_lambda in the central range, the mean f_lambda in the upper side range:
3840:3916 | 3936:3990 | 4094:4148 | 7.05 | 3.94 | 4.26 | 6.63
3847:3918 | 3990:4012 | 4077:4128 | -3.96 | 4.04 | 6.55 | 6.85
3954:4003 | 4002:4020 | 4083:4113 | -4.46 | 4.95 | 6.82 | 6.83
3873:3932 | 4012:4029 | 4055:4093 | -3.28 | 4.08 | 7.08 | 6.77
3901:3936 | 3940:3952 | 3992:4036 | 1.16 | 3.92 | 4.29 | 6.77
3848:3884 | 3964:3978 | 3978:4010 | 6.27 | 3.63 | 3.23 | 6.32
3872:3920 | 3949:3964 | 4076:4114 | 1.97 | 4.28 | 4.38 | 6.8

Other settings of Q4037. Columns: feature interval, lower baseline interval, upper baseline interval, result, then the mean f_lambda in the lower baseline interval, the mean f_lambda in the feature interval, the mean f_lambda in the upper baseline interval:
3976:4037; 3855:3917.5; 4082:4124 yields -0.16 mag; 4.1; 6.54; 6.85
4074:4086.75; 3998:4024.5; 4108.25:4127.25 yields -0.01 mag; 6.84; 6.87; 6.81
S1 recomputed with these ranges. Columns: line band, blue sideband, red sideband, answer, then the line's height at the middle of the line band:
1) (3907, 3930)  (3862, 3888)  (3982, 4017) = 0.10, 4.74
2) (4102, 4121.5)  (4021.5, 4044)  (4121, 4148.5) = 0.02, 6.69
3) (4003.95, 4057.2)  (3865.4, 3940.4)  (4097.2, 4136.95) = -0.23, 5.53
